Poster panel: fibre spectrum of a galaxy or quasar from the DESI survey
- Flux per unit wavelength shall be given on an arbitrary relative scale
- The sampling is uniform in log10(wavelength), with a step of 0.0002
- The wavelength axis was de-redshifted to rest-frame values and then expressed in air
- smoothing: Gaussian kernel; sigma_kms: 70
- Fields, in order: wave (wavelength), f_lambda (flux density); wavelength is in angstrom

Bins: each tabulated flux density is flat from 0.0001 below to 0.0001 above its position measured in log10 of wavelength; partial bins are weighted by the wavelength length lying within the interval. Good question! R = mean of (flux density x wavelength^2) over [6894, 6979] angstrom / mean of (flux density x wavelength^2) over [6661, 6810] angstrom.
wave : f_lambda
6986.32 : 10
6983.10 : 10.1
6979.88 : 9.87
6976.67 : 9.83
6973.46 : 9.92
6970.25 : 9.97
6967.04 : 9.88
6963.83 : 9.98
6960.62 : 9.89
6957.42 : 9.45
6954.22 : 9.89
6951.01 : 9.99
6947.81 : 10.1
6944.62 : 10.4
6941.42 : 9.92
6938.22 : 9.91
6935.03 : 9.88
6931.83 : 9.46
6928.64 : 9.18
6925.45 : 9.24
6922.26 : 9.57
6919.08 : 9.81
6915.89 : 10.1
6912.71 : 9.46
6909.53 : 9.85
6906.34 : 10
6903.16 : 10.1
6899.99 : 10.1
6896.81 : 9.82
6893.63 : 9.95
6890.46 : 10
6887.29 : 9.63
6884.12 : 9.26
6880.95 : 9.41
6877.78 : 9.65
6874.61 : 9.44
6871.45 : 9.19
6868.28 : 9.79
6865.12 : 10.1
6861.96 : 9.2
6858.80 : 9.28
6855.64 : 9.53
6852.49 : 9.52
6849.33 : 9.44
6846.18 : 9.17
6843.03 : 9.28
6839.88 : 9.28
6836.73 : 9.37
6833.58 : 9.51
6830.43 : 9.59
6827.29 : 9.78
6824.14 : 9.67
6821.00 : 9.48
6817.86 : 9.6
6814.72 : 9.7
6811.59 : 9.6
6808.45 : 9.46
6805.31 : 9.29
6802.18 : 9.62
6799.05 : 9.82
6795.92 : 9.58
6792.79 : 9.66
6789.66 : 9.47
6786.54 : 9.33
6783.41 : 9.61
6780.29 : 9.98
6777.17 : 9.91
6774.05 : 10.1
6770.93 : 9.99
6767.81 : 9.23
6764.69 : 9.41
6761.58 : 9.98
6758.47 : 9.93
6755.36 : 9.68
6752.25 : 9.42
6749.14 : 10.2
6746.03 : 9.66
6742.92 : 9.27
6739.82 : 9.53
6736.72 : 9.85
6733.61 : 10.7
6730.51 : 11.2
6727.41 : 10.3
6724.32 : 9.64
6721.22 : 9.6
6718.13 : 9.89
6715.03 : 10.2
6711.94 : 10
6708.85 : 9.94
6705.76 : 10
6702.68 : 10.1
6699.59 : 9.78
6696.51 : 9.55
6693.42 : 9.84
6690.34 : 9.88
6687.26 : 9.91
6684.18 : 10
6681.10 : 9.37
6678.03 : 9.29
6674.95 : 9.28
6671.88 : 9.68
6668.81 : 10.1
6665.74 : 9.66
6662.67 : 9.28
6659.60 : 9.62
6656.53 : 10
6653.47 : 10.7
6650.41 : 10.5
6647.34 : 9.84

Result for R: 1.07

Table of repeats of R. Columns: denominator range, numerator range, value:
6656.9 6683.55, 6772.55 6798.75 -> 1.05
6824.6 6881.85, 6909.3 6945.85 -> 1.05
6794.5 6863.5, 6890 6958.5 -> 1.06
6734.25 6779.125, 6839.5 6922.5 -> 1.03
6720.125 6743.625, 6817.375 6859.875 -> 0.97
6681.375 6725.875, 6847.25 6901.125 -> 1.02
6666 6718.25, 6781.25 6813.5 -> 1.01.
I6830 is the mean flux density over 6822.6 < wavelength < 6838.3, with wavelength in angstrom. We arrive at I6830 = 9.58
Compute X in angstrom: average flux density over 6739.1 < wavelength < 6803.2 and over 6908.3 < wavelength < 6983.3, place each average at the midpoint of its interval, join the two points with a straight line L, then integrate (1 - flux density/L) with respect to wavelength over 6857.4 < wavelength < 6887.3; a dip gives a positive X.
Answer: 0.8 angstrom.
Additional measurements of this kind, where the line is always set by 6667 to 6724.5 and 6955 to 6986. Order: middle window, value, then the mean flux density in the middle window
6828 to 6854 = 1.1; 9.41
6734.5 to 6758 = 0.3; 9.7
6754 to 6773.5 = 0.2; 9.72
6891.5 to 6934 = 0.5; 9.75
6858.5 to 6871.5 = 0.4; 9.57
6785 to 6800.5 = 0.4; 9.57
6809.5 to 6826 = 0.4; 9.61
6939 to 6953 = -0.3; 10.1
